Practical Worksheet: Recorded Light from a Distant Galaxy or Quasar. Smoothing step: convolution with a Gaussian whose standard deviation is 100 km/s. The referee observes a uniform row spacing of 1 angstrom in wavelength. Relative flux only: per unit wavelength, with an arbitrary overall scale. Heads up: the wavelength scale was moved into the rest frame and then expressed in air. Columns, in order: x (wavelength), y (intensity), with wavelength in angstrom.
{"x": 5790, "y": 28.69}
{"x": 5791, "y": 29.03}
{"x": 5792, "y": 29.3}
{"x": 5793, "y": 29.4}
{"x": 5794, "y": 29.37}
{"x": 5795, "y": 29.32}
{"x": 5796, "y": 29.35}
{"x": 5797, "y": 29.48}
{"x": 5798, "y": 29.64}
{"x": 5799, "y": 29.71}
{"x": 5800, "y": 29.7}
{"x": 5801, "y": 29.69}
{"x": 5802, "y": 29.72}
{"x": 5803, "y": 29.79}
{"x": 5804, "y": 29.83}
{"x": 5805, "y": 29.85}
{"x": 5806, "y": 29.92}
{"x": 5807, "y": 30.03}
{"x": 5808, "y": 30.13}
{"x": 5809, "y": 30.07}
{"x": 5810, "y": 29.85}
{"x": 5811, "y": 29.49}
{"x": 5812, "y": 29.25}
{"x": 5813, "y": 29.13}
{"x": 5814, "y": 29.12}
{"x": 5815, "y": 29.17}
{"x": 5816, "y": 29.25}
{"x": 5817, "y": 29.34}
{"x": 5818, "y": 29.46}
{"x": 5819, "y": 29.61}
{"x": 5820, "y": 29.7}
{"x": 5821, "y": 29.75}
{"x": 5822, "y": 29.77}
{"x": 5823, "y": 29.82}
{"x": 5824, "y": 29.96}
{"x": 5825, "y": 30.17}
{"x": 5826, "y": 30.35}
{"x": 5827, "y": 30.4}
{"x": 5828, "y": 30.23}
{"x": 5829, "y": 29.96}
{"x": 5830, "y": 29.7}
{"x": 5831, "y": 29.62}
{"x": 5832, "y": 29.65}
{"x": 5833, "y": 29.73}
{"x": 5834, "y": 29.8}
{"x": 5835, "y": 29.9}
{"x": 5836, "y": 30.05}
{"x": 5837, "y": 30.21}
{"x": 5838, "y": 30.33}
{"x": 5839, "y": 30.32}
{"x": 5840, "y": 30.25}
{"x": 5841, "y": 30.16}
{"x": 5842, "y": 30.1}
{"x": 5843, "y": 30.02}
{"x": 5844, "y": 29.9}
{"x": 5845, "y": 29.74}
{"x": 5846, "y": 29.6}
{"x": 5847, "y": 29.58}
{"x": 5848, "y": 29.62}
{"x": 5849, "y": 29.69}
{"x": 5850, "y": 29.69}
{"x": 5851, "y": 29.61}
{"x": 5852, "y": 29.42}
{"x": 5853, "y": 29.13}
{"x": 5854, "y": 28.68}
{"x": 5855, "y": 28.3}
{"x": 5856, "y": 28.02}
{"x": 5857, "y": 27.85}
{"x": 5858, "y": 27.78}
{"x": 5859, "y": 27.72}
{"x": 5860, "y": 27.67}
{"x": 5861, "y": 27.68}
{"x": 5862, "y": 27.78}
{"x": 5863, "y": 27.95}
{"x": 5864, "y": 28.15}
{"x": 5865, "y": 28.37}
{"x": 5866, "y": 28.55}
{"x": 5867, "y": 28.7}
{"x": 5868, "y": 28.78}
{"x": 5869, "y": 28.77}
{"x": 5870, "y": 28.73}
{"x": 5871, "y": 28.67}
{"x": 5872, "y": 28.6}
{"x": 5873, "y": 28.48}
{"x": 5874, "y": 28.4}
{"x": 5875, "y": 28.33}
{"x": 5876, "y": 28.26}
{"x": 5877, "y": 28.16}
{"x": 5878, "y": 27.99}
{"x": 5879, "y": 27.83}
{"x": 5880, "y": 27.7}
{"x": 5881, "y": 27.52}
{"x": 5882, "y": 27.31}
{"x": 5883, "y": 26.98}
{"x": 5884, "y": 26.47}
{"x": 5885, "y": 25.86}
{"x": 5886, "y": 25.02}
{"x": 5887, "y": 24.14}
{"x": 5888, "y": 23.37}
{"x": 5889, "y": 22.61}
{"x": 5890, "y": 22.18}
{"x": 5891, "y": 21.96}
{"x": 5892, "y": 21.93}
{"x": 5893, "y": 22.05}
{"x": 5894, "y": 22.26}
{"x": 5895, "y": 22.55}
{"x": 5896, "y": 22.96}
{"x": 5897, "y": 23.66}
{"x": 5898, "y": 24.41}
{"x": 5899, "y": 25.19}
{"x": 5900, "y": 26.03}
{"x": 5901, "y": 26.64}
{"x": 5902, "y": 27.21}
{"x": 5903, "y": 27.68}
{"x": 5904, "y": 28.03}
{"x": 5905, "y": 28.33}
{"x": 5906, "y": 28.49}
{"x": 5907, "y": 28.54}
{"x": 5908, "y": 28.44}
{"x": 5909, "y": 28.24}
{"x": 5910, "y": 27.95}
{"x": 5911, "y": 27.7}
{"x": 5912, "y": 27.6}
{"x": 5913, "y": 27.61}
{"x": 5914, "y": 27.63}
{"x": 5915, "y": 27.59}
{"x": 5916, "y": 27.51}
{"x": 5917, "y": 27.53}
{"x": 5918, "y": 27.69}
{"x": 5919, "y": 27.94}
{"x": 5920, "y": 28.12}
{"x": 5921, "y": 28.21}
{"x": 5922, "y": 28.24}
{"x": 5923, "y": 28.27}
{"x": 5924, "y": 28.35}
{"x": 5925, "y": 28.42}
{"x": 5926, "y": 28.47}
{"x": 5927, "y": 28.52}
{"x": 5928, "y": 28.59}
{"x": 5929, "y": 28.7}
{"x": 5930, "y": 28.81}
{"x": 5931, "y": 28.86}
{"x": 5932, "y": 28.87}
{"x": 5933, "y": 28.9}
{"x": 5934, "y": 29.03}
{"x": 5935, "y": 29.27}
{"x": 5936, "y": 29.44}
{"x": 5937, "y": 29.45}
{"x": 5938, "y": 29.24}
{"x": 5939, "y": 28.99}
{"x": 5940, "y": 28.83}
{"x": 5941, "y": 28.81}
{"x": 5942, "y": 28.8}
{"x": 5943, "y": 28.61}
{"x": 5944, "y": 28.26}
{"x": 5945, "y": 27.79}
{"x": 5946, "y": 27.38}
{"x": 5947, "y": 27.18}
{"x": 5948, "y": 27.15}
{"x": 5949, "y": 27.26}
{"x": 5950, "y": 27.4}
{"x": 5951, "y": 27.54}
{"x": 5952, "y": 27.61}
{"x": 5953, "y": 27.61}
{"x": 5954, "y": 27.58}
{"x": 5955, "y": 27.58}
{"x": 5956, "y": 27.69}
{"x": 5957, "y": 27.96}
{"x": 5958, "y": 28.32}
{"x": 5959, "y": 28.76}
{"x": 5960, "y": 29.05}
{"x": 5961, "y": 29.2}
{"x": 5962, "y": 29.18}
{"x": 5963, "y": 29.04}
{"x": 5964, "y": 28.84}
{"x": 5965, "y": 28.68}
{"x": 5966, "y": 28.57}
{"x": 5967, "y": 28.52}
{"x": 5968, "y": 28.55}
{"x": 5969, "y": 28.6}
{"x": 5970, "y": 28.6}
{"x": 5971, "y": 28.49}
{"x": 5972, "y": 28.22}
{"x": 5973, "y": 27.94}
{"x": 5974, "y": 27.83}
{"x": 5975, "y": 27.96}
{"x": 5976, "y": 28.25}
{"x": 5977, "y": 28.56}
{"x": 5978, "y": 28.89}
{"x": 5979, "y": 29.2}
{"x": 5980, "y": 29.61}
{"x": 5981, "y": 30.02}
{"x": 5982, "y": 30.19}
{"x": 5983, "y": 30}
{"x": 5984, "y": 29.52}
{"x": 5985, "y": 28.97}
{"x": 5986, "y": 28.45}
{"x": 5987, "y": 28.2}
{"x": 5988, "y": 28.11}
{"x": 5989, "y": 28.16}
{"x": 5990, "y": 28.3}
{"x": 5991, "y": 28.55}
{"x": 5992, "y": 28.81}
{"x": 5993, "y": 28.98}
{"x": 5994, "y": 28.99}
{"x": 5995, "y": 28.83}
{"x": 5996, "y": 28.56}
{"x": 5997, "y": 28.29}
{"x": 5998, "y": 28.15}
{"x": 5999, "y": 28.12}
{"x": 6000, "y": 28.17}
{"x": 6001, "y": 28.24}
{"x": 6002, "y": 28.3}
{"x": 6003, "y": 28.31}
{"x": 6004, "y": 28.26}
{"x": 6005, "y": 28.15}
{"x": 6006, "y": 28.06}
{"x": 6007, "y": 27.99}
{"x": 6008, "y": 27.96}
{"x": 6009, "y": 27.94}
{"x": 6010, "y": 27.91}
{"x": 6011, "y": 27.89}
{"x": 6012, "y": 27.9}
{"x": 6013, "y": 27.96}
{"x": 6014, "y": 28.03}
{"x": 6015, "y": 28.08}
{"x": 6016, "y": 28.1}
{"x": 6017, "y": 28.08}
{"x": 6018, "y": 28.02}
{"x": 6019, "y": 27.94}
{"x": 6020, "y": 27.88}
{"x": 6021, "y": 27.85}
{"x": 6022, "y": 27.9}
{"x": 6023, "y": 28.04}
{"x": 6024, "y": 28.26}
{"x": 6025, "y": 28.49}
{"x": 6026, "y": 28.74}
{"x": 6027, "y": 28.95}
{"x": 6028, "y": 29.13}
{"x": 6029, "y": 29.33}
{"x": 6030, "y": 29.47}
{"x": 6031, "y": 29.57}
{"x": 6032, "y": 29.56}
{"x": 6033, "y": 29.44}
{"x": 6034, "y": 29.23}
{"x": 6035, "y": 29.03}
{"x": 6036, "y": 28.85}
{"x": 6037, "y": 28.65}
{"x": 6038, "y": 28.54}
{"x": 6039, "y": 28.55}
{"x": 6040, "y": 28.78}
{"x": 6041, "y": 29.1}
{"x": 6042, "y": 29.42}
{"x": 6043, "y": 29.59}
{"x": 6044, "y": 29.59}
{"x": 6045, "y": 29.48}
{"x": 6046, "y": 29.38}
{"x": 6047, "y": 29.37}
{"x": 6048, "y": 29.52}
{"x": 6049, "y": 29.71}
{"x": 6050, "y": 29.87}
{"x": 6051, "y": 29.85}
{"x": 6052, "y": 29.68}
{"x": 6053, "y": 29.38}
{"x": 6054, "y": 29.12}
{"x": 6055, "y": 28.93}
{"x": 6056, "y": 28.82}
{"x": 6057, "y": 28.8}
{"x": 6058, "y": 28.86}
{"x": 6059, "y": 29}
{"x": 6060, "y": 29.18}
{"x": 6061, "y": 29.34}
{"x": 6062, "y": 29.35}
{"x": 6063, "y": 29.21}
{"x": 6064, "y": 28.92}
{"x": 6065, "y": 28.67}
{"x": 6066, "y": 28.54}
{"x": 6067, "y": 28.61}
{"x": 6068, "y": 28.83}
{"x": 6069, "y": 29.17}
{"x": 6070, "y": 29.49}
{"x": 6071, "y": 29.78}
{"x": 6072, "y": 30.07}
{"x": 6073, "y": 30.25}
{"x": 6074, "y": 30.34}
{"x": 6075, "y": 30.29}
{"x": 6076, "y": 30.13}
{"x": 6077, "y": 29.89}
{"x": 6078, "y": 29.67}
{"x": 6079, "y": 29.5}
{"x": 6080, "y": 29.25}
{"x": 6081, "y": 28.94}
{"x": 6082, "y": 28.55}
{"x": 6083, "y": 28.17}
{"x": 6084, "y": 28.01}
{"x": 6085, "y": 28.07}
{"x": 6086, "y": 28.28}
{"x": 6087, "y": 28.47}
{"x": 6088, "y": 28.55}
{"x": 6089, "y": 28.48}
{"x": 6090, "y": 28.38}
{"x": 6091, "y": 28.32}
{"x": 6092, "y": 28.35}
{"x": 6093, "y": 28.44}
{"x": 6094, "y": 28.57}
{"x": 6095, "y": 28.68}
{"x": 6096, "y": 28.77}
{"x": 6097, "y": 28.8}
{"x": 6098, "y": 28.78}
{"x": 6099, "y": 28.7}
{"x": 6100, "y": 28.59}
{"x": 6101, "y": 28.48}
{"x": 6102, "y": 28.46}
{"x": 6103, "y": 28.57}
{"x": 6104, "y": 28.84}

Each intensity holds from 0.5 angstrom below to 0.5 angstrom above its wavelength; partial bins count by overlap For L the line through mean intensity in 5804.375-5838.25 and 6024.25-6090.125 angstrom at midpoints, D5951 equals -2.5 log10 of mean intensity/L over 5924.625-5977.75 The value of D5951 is 0.04 mag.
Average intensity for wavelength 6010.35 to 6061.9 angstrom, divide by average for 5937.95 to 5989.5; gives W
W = 1.0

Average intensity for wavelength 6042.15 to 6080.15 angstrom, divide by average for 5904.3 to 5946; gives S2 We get 1.0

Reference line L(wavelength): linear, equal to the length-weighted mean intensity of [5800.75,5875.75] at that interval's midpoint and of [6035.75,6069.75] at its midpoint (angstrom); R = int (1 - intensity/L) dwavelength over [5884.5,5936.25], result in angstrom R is 4.5 angstrom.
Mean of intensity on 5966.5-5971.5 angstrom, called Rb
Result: 28.6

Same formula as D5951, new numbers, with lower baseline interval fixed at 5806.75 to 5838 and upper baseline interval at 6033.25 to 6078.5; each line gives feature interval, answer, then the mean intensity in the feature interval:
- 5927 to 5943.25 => 0.022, 28.9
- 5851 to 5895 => 0.104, 27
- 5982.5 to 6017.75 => 0.040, 28.3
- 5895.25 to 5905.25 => 0.147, 25.9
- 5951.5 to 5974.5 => 0.042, 28.4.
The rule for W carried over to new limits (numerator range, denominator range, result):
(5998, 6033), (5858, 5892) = 1.05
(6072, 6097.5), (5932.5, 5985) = 1.01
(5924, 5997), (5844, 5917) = 1.05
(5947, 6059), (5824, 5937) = 1.02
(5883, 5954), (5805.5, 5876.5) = 0.92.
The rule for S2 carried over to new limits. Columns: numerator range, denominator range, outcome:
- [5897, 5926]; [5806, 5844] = 0.92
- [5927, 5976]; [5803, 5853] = 0.95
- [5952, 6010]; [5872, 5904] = 1.11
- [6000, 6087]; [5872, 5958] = 1.06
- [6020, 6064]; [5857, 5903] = 1.10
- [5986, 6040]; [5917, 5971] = 1.00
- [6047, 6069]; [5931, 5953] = 1.03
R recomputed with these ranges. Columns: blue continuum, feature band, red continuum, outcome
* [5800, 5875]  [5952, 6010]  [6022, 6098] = 1.3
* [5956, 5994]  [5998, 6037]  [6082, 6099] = 0.3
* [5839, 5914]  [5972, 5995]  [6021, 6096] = -0.3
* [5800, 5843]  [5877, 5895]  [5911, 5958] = 2.5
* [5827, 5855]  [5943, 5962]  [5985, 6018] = 0.5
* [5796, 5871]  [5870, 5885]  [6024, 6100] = 0.8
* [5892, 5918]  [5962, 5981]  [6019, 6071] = -0.7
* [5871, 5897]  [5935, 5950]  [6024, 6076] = -0.8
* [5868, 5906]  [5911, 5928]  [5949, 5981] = -0.6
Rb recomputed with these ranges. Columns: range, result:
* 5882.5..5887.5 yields 25.7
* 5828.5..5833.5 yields 29.7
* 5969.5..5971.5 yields 28.5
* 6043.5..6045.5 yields 29.5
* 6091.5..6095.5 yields 28.5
